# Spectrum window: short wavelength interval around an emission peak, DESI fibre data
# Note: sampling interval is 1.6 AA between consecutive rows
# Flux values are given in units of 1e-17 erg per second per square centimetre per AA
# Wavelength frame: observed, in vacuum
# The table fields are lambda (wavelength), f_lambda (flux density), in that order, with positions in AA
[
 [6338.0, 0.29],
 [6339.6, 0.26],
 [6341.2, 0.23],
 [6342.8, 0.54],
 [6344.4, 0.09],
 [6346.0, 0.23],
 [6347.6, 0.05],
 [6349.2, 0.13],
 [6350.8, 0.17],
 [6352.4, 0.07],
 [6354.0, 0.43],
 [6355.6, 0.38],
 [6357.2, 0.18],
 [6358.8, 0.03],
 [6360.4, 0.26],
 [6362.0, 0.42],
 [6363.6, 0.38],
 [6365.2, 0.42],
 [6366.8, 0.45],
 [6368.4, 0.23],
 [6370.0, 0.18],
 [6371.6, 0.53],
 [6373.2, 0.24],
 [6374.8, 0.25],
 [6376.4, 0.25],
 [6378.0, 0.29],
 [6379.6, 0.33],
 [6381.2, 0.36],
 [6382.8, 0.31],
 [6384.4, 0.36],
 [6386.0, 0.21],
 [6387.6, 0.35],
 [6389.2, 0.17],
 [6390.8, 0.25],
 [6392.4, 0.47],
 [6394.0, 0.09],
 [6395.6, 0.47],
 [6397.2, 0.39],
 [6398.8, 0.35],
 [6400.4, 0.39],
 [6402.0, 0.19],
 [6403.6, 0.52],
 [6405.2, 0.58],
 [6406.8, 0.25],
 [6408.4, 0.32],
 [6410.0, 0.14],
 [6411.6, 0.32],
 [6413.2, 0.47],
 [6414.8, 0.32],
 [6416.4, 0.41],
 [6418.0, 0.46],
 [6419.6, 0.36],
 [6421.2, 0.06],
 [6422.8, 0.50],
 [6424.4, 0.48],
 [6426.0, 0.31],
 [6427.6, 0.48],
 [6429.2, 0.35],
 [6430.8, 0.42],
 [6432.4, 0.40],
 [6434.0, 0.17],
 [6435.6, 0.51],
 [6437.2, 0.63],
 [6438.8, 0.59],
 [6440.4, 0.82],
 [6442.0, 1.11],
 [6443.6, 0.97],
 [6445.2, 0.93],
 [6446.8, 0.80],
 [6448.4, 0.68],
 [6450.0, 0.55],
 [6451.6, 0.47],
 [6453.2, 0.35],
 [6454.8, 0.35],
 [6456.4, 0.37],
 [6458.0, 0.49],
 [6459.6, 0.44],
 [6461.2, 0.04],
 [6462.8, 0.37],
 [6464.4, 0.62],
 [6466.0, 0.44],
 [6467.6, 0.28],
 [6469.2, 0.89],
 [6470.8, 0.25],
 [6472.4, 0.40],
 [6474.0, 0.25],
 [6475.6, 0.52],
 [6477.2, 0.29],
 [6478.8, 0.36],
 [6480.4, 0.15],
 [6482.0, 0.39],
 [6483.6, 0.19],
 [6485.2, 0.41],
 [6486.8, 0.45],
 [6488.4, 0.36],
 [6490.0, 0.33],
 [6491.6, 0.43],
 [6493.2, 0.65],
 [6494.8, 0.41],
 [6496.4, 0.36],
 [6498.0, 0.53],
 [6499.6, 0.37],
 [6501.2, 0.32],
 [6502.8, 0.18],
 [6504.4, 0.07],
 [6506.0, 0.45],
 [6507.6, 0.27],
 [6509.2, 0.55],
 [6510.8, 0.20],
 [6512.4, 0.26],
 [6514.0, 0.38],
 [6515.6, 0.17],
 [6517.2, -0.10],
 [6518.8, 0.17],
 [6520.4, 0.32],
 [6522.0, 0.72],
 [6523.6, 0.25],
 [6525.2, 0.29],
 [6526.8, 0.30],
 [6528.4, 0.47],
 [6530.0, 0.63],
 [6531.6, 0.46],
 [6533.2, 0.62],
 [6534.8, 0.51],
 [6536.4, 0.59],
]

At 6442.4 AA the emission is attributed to [O II]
